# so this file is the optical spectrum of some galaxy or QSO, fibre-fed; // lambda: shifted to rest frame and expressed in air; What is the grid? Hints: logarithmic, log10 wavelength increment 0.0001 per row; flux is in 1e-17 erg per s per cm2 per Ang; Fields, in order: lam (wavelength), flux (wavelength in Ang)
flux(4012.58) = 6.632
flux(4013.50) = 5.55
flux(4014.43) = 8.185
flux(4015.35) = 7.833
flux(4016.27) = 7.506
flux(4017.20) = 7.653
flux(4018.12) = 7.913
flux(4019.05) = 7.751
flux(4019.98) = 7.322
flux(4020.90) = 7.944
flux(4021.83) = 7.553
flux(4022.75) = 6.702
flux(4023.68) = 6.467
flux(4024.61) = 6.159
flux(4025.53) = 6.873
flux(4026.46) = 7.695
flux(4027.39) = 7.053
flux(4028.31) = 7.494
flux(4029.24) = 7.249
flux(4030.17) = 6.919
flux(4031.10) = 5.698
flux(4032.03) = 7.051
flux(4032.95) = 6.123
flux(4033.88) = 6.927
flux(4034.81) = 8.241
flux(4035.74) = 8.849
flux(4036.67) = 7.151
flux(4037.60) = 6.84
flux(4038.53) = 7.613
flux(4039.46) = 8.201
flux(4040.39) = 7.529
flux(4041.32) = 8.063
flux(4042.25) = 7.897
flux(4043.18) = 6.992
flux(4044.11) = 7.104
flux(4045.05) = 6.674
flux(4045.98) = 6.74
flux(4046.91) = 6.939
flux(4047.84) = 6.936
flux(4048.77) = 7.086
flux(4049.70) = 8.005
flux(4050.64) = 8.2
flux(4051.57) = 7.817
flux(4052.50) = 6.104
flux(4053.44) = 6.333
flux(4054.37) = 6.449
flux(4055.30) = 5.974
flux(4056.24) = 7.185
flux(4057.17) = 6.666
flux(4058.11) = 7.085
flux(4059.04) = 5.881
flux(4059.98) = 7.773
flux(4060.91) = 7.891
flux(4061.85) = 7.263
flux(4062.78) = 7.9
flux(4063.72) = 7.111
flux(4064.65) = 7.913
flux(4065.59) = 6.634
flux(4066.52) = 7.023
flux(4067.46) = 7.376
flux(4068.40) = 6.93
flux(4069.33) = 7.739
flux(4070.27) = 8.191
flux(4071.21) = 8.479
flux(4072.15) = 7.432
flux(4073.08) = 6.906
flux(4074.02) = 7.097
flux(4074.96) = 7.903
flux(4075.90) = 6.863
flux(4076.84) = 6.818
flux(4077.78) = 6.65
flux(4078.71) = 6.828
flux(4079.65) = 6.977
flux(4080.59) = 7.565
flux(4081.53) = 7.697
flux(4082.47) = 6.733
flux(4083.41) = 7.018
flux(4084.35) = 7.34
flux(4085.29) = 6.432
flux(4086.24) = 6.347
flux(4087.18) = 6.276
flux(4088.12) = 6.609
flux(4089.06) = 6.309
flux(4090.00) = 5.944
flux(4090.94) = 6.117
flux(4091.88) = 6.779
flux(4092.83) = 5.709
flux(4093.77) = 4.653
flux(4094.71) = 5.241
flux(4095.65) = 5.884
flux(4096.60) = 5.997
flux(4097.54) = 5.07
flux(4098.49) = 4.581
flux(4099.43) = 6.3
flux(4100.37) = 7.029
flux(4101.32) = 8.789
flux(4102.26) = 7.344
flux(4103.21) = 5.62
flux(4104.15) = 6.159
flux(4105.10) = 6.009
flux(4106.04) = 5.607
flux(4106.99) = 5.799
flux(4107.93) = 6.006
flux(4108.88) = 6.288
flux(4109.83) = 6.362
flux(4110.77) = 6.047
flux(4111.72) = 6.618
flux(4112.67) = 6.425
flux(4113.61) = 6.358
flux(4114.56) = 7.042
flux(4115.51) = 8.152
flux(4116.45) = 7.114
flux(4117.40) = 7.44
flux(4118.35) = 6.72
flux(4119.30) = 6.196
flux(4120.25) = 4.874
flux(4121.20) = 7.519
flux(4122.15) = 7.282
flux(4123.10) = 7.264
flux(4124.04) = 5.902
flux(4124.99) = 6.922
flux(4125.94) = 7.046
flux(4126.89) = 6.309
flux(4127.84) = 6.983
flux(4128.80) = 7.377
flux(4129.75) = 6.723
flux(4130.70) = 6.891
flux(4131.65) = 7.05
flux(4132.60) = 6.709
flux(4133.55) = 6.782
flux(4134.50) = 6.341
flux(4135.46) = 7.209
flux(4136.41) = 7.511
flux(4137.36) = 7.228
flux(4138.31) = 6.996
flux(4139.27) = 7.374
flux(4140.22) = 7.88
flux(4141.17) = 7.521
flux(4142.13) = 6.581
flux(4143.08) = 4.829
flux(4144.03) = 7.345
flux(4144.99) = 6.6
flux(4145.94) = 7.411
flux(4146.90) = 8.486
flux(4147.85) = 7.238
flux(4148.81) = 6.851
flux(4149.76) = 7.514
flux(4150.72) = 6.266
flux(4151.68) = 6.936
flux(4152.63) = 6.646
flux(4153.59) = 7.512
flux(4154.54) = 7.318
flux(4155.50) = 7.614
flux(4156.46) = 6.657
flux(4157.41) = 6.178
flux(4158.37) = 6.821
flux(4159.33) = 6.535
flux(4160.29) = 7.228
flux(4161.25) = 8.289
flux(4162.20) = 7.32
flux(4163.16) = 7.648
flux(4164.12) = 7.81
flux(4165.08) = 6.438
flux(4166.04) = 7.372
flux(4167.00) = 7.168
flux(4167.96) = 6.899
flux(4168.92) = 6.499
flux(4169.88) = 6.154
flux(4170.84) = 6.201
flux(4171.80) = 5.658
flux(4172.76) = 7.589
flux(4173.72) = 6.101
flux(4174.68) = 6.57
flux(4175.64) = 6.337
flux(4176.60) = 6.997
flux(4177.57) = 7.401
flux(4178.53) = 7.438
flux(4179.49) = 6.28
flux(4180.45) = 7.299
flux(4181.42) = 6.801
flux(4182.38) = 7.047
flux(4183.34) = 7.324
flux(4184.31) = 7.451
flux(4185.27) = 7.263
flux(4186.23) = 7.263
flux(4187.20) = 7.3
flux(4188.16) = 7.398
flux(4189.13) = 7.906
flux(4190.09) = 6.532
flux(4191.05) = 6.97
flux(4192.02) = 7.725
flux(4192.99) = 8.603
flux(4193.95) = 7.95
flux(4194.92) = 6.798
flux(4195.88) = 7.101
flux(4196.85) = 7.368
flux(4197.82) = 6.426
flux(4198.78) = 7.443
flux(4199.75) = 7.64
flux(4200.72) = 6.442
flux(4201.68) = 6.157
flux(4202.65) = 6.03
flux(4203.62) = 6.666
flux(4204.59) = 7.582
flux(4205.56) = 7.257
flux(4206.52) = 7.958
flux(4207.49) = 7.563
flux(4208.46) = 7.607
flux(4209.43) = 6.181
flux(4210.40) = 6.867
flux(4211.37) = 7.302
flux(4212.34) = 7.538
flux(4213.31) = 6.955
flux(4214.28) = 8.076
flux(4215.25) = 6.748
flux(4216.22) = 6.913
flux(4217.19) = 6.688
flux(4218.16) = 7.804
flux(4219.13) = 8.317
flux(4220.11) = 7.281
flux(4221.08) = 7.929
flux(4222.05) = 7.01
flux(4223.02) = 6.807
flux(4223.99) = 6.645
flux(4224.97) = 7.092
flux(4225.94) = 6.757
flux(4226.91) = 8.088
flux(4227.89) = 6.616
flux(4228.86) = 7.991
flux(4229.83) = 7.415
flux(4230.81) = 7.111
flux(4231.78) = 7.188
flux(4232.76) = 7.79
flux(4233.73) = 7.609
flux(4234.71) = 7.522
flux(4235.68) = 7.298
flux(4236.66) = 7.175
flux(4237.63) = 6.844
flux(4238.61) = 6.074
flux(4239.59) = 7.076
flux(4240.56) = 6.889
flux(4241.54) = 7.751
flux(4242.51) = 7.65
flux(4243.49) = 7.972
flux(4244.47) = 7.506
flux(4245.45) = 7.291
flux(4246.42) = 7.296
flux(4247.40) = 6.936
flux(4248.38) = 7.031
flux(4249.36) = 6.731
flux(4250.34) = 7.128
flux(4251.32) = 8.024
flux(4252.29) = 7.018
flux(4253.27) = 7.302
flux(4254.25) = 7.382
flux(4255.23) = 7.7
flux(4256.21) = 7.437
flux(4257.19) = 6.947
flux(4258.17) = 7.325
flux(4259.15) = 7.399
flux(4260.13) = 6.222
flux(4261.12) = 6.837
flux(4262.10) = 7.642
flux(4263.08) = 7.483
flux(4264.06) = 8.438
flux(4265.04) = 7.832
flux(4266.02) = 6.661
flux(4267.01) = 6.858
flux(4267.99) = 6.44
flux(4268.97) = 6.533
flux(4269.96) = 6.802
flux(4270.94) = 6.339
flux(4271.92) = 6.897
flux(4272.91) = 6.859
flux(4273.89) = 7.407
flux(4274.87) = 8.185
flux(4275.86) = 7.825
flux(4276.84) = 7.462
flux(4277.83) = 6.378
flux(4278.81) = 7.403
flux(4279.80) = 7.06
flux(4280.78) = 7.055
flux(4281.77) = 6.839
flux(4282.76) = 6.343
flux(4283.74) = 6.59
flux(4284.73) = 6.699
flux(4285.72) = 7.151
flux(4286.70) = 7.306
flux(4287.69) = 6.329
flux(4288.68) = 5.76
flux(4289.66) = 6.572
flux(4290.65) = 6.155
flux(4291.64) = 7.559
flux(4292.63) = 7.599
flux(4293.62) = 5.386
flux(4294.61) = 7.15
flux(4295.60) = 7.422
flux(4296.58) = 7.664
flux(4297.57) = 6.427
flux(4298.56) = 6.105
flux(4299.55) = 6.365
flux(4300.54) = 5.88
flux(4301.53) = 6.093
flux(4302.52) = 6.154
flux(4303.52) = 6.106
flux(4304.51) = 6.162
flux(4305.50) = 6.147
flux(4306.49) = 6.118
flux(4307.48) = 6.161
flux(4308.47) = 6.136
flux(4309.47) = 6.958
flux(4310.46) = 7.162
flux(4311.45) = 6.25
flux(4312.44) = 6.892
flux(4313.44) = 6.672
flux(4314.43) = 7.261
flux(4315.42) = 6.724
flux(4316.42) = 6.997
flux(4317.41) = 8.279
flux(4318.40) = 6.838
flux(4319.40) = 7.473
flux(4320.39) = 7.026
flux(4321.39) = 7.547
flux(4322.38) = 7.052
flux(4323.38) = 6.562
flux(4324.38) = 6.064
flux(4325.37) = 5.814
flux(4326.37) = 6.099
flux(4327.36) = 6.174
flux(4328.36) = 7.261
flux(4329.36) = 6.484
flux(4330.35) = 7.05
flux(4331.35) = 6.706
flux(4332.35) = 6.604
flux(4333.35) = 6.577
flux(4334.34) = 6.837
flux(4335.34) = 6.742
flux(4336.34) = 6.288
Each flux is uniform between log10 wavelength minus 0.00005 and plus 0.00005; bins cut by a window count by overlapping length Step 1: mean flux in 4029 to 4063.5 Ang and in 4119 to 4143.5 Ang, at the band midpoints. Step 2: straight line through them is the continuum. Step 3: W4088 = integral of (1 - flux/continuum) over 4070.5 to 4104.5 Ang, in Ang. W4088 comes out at 1.9 Ang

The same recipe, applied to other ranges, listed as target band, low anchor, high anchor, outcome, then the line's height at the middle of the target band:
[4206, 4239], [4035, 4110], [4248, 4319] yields -1.8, 6.89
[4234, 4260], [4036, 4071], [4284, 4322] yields -1.6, 6.82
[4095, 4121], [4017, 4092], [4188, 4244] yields 2.9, 7.17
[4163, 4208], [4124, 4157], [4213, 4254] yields 0.5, 7.13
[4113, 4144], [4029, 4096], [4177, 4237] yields 1.0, 7.11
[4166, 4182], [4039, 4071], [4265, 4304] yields 0.6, 7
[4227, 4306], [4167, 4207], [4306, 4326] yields -1.5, 6.88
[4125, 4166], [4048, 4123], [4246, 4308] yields -1.5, 6.8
